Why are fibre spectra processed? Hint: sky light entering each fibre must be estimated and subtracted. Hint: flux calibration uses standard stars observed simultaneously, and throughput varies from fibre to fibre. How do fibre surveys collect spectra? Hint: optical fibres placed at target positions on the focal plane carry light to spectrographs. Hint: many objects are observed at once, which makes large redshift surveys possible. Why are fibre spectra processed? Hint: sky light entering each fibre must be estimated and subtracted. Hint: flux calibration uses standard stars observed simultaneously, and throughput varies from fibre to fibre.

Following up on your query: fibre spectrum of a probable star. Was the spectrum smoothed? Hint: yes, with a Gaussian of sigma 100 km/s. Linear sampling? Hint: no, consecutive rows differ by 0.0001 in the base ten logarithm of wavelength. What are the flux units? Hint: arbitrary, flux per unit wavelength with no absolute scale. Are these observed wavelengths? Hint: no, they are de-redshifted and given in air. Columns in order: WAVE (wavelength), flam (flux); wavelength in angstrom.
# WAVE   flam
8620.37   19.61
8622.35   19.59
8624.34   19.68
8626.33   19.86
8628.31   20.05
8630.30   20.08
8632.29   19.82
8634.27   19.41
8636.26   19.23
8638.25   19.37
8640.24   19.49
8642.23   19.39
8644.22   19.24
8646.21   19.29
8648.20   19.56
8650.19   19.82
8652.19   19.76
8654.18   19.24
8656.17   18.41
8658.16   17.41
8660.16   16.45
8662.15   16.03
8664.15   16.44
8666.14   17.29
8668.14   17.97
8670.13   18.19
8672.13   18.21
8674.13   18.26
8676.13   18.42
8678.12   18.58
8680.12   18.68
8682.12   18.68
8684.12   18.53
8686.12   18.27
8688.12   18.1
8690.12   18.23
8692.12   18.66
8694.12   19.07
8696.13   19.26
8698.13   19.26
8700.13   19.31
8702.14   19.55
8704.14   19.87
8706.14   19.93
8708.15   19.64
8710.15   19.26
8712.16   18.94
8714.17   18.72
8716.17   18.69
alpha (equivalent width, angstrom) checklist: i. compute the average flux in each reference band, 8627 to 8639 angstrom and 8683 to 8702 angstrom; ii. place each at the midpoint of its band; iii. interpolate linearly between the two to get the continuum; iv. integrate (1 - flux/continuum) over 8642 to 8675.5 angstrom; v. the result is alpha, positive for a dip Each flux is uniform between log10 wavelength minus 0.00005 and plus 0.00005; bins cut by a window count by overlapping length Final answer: 1.8 angstrom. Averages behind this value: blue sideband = 19.7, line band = 18.3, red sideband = 18.8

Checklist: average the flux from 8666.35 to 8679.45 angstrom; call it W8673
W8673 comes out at 18.2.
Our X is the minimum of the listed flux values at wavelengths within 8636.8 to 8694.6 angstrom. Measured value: 16.03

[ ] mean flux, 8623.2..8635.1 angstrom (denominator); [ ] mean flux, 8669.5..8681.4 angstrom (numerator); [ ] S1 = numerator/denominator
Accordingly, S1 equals 0.9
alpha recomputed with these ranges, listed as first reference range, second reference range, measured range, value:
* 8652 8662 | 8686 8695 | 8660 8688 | 0.5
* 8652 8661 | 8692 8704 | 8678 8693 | 0.4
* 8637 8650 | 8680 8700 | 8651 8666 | 1.2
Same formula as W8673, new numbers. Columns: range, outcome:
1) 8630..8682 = 18.6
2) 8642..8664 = 18.5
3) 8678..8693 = 18.5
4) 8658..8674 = 17.3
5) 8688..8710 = 19.2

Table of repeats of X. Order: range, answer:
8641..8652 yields 19.24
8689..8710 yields 18.23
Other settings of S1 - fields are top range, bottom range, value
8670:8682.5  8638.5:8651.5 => 0.95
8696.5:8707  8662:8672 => 1.13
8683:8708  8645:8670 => 1.05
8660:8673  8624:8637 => 0.87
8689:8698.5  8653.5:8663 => 1.08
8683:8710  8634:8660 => 1.00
